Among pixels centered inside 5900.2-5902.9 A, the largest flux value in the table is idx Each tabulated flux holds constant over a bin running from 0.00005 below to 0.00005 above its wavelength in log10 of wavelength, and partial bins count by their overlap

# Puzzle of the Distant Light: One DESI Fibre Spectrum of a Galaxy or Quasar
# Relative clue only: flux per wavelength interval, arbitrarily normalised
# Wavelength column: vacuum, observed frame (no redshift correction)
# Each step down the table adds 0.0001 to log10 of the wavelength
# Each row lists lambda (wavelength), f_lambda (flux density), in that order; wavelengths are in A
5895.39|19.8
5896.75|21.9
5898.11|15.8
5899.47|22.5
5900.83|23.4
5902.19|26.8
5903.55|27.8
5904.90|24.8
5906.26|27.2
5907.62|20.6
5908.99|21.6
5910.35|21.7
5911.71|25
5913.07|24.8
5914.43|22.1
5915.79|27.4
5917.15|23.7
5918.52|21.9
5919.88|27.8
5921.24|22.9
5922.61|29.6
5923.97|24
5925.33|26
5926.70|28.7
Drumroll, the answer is 26.8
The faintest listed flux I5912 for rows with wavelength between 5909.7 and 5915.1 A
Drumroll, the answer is 21.7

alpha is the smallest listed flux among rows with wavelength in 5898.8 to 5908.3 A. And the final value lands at 20.6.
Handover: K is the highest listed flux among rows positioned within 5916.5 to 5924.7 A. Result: 29.6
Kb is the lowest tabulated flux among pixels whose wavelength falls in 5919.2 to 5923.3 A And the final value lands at 22.9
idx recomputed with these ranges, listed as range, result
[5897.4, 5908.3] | 27.8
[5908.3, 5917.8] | 27.4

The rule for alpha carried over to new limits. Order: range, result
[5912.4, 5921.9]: 21.9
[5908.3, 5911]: 21.6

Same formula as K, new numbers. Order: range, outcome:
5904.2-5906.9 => 27.2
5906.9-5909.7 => 21.6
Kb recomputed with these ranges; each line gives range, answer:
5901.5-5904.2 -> 26.8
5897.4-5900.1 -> 15.8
